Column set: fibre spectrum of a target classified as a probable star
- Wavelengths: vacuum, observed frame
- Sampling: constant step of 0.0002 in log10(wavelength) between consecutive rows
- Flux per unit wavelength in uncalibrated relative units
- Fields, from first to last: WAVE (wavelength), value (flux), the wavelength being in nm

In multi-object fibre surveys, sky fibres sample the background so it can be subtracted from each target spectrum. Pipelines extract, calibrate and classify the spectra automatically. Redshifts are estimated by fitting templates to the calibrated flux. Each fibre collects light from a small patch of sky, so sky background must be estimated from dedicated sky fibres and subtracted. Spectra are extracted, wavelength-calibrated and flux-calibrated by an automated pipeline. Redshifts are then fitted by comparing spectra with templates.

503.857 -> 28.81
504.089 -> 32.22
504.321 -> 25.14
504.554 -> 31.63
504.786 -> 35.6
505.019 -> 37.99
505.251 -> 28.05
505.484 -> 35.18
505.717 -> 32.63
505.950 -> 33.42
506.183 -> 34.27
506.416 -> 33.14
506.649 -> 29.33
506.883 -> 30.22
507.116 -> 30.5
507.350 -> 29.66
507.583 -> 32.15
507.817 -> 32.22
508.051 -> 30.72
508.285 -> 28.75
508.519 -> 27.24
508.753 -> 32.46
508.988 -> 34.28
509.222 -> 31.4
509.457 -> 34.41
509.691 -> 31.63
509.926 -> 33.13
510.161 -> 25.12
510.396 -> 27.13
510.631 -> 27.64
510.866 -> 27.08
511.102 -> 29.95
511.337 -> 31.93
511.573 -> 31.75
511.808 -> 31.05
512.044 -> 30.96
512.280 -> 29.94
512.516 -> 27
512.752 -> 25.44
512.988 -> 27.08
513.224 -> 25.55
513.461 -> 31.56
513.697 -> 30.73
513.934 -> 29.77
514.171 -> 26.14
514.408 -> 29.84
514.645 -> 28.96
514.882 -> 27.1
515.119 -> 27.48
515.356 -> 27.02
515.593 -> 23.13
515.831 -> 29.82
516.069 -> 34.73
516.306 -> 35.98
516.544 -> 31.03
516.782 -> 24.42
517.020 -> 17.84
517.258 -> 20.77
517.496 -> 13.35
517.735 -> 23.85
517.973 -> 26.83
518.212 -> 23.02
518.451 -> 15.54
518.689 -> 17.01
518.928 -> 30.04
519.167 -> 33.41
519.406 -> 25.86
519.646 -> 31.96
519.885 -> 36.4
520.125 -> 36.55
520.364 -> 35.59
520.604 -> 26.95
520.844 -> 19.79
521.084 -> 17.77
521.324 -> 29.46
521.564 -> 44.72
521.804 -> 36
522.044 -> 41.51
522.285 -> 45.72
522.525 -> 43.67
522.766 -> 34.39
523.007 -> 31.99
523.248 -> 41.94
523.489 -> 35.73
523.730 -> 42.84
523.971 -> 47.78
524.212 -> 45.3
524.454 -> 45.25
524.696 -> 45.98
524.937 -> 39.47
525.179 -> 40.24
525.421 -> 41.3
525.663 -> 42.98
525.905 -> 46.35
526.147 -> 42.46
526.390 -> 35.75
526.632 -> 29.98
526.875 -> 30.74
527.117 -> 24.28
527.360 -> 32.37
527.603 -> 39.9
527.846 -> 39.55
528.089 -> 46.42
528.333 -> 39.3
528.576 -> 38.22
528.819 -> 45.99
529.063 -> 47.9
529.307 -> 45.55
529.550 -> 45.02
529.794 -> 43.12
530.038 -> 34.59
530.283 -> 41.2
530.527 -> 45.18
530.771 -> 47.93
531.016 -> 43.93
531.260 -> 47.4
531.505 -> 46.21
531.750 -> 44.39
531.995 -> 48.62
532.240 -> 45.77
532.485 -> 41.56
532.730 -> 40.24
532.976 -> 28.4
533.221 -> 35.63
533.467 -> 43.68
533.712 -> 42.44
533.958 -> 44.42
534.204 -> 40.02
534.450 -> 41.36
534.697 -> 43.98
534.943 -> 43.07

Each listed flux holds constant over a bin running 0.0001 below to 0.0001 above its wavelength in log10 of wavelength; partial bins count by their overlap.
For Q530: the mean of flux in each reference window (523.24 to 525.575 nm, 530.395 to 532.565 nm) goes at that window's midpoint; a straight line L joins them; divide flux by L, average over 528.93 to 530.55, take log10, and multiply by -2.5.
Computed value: 0.05 mag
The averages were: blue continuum 42.6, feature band 43.1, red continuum 45.7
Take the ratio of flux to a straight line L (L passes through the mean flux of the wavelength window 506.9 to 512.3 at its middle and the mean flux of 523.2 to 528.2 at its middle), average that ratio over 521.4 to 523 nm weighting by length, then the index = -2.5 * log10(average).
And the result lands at -0.06 mag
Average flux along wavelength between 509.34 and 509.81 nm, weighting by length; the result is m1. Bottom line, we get 33.1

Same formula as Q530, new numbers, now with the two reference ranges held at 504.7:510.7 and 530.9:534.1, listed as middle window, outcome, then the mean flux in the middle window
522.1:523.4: -0.038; 39.5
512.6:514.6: 0.204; 28.3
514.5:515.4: 0.242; 27.8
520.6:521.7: 0.319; 27.9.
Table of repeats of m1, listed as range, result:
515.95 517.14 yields 28.8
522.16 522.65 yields 44.6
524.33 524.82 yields 45.5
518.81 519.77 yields 30.3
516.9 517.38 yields 19.3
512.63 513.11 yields 26.3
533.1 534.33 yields 41.3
